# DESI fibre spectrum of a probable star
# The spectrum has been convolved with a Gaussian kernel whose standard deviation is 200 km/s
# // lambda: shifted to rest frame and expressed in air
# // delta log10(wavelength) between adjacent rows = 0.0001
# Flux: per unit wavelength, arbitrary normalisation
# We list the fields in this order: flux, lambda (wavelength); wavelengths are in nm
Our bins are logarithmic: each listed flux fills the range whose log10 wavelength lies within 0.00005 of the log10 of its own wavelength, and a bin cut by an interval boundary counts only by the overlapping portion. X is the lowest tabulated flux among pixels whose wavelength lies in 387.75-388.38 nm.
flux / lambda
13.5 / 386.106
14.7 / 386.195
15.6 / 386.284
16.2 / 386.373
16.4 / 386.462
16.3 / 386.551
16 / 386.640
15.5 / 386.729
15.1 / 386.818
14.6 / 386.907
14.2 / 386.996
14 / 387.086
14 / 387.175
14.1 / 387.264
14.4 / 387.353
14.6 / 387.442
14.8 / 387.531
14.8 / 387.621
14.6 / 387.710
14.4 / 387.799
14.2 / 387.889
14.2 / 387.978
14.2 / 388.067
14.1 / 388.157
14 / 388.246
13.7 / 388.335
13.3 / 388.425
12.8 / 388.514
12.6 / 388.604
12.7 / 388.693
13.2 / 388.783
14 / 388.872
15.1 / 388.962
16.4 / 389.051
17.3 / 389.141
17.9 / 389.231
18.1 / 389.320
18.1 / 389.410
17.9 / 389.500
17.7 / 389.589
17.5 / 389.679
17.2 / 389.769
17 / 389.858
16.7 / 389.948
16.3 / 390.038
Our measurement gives 13.7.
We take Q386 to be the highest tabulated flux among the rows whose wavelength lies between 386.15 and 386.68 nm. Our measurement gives 16.4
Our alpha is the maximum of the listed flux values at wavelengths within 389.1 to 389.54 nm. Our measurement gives 18.1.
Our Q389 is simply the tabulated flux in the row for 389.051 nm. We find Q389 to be 16.4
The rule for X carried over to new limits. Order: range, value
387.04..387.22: 14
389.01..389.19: 16.4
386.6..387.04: 14.2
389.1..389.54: 17.3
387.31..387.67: 14.4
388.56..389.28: 12.6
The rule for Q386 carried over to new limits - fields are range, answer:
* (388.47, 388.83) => 13.2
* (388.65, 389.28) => 17.9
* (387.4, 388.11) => 14.8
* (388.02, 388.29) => 14.2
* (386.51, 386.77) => 16.3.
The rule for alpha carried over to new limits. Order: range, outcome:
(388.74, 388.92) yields 14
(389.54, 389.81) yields 17.7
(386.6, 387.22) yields 16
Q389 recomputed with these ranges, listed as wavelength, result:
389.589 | 17.7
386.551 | 16.3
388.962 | 15.1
